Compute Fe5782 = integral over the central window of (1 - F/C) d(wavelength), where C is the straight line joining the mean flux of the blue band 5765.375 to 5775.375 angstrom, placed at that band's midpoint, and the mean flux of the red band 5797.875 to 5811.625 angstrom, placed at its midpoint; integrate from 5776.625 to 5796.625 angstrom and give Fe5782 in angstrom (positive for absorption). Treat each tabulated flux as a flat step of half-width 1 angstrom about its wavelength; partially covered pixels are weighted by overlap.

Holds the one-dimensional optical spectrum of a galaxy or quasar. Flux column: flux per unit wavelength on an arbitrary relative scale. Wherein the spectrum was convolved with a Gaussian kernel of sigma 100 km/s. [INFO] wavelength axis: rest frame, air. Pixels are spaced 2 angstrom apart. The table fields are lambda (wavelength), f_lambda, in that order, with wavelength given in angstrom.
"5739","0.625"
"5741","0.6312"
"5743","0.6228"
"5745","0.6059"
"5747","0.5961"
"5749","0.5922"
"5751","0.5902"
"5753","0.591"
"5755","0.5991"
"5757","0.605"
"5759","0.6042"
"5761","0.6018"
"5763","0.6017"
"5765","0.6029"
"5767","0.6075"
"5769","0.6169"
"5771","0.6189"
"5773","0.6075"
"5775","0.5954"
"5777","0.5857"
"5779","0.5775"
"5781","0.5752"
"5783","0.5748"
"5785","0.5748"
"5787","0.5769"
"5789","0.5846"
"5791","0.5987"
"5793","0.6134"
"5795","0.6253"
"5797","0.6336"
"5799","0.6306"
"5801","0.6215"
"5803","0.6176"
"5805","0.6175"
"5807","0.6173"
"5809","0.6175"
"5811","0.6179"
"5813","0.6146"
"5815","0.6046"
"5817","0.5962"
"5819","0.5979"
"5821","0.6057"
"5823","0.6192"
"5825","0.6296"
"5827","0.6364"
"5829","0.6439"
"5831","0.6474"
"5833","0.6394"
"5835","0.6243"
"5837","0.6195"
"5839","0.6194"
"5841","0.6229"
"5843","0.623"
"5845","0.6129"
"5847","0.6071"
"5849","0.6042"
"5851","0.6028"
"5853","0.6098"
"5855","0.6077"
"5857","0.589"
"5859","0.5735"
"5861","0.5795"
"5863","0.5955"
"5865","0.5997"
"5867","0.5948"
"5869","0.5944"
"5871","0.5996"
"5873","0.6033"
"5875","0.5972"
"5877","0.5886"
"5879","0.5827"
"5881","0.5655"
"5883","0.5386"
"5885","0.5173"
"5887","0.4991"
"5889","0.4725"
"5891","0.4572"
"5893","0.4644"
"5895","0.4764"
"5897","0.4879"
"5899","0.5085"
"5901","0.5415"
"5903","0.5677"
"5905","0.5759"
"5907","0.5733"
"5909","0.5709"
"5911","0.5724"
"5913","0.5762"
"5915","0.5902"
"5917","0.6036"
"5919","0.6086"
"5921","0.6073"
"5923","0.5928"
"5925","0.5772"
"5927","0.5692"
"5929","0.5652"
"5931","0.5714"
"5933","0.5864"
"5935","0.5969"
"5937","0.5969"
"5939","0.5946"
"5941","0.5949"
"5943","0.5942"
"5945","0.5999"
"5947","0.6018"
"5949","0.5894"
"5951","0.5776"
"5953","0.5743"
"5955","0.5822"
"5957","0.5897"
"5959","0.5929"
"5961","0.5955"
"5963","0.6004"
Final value 0.8 angstrom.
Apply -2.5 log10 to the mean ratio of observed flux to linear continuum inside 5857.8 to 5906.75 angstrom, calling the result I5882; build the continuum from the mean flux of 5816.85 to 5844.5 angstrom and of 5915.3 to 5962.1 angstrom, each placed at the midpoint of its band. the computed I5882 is 0.11 mag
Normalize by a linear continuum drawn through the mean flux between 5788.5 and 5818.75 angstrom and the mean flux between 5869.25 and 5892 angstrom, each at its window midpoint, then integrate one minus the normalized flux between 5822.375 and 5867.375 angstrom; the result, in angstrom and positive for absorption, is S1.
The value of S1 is -2.6 angstrom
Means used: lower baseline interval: 0.614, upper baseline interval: 0.549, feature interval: 0.613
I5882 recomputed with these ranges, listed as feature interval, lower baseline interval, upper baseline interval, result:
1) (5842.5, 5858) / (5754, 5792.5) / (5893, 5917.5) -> -0.07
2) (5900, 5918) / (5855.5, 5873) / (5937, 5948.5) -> 0.04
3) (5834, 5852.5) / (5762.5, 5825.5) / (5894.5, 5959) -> -0.04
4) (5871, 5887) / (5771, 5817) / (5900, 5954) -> 0.04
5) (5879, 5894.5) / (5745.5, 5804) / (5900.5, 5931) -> 0.16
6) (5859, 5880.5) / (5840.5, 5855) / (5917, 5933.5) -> 0.02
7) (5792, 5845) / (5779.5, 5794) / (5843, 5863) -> -0.05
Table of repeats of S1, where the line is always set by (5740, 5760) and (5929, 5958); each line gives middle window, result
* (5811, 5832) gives -0.75 angstrom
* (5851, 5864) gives 0.04 angstrom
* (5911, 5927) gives -0.01 angstrom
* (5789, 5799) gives -0.26 angstrom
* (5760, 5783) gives 0.15 angstrom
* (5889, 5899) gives 1.98 angstrom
